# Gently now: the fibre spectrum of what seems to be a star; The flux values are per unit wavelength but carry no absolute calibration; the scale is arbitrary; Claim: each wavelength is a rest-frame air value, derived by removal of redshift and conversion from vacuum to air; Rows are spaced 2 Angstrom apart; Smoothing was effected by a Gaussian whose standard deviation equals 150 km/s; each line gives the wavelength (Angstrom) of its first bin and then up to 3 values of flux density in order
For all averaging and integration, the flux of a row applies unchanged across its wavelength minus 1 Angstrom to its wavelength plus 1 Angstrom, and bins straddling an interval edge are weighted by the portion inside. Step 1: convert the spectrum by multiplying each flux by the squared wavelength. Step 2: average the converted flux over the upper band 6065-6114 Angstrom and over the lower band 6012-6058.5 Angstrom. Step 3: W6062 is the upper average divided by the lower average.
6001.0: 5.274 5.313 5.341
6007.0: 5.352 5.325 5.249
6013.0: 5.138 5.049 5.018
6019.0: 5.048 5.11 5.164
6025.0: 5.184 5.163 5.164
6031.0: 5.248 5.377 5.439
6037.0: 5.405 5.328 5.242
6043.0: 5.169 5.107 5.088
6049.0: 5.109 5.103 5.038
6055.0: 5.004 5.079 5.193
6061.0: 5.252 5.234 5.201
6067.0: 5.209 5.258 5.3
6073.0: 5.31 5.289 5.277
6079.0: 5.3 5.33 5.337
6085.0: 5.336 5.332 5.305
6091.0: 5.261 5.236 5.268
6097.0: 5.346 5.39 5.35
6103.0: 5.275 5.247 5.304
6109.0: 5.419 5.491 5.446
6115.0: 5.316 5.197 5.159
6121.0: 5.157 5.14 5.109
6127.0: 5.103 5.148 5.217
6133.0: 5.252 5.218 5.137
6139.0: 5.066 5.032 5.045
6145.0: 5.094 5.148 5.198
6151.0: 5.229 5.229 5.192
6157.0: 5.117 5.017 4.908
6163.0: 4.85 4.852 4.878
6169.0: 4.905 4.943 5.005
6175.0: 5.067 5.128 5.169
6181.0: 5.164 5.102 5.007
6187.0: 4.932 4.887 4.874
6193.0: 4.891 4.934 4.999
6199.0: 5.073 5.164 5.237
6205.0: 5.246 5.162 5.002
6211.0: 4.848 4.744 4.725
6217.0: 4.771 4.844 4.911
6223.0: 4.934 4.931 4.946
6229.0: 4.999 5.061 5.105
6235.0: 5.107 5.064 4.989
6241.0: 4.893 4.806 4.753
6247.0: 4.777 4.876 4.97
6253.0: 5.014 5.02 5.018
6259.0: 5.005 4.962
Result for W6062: 1.05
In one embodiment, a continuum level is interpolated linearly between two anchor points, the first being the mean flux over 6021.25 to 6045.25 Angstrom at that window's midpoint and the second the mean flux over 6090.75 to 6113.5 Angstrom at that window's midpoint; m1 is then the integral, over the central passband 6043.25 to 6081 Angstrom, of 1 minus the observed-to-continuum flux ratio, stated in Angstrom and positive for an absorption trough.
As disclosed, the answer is 0.7 Angstrom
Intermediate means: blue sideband 5.25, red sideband 5.34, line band 5.19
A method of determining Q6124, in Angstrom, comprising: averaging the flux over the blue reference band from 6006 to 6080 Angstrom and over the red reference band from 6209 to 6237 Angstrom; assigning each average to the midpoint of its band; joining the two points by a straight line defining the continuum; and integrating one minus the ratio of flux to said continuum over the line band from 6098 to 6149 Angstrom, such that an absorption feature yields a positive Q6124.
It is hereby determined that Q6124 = -1.4 Angstrom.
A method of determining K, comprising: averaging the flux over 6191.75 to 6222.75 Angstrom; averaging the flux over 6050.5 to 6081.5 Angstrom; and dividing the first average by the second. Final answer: 1.0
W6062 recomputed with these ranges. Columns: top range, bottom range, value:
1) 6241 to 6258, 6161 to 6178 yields 1.02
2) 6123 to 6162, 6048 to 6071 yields 1.02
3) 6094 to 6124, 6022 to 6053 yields 1.04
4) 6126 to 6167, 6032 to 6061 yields 1.01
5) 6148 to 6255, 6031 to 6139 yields 0.99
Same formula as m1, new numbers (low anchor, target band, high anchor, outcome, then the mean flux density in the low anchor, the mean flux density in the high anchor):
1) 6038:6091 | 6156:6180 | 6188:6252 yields 0.3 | 5.22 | 4.95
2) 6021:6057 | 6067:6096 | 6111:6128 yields -0.5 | 5.19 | 5.22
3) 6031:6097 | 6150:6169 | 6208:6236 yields 0.1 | 5.24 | 4.92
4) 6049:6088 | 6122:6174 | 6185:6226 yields -0.1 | 5.23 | 4.96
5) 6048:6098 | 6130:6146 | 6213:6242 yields -0.1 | 5.24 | 4.94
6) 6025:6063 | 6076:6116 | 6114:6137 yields -1.1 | 5.2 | 5.18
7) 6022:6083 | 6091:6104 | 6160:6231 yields -0.4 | 5.22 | 4.97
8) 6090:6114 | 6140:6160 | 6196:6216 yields 0.2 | 5.34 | 5.02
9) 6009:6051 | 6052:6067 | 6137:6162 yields 0.1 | 5.19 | 5.11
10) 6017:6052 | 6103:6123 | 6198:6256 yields -0.8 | 5.2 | 4.96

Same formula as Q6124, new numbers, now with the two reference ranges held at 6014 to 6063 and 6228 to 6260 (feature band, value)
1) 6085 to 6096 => -0.4 Angstrom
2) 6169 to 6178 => 0.0 Angstrom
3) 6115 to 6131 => -0.2 Angstrom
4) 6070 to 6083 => -0.4 Angstrom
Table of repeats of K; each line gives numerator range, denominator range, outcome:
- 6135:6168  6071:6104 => 0.95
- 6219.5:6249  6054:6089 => 0.94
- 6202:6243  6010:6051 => 0.96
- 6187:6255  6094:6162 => 0.95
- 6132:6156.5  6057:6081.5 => 0.98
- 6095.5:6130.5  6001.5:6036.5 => 1.01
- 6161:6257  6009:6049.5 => 0.96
